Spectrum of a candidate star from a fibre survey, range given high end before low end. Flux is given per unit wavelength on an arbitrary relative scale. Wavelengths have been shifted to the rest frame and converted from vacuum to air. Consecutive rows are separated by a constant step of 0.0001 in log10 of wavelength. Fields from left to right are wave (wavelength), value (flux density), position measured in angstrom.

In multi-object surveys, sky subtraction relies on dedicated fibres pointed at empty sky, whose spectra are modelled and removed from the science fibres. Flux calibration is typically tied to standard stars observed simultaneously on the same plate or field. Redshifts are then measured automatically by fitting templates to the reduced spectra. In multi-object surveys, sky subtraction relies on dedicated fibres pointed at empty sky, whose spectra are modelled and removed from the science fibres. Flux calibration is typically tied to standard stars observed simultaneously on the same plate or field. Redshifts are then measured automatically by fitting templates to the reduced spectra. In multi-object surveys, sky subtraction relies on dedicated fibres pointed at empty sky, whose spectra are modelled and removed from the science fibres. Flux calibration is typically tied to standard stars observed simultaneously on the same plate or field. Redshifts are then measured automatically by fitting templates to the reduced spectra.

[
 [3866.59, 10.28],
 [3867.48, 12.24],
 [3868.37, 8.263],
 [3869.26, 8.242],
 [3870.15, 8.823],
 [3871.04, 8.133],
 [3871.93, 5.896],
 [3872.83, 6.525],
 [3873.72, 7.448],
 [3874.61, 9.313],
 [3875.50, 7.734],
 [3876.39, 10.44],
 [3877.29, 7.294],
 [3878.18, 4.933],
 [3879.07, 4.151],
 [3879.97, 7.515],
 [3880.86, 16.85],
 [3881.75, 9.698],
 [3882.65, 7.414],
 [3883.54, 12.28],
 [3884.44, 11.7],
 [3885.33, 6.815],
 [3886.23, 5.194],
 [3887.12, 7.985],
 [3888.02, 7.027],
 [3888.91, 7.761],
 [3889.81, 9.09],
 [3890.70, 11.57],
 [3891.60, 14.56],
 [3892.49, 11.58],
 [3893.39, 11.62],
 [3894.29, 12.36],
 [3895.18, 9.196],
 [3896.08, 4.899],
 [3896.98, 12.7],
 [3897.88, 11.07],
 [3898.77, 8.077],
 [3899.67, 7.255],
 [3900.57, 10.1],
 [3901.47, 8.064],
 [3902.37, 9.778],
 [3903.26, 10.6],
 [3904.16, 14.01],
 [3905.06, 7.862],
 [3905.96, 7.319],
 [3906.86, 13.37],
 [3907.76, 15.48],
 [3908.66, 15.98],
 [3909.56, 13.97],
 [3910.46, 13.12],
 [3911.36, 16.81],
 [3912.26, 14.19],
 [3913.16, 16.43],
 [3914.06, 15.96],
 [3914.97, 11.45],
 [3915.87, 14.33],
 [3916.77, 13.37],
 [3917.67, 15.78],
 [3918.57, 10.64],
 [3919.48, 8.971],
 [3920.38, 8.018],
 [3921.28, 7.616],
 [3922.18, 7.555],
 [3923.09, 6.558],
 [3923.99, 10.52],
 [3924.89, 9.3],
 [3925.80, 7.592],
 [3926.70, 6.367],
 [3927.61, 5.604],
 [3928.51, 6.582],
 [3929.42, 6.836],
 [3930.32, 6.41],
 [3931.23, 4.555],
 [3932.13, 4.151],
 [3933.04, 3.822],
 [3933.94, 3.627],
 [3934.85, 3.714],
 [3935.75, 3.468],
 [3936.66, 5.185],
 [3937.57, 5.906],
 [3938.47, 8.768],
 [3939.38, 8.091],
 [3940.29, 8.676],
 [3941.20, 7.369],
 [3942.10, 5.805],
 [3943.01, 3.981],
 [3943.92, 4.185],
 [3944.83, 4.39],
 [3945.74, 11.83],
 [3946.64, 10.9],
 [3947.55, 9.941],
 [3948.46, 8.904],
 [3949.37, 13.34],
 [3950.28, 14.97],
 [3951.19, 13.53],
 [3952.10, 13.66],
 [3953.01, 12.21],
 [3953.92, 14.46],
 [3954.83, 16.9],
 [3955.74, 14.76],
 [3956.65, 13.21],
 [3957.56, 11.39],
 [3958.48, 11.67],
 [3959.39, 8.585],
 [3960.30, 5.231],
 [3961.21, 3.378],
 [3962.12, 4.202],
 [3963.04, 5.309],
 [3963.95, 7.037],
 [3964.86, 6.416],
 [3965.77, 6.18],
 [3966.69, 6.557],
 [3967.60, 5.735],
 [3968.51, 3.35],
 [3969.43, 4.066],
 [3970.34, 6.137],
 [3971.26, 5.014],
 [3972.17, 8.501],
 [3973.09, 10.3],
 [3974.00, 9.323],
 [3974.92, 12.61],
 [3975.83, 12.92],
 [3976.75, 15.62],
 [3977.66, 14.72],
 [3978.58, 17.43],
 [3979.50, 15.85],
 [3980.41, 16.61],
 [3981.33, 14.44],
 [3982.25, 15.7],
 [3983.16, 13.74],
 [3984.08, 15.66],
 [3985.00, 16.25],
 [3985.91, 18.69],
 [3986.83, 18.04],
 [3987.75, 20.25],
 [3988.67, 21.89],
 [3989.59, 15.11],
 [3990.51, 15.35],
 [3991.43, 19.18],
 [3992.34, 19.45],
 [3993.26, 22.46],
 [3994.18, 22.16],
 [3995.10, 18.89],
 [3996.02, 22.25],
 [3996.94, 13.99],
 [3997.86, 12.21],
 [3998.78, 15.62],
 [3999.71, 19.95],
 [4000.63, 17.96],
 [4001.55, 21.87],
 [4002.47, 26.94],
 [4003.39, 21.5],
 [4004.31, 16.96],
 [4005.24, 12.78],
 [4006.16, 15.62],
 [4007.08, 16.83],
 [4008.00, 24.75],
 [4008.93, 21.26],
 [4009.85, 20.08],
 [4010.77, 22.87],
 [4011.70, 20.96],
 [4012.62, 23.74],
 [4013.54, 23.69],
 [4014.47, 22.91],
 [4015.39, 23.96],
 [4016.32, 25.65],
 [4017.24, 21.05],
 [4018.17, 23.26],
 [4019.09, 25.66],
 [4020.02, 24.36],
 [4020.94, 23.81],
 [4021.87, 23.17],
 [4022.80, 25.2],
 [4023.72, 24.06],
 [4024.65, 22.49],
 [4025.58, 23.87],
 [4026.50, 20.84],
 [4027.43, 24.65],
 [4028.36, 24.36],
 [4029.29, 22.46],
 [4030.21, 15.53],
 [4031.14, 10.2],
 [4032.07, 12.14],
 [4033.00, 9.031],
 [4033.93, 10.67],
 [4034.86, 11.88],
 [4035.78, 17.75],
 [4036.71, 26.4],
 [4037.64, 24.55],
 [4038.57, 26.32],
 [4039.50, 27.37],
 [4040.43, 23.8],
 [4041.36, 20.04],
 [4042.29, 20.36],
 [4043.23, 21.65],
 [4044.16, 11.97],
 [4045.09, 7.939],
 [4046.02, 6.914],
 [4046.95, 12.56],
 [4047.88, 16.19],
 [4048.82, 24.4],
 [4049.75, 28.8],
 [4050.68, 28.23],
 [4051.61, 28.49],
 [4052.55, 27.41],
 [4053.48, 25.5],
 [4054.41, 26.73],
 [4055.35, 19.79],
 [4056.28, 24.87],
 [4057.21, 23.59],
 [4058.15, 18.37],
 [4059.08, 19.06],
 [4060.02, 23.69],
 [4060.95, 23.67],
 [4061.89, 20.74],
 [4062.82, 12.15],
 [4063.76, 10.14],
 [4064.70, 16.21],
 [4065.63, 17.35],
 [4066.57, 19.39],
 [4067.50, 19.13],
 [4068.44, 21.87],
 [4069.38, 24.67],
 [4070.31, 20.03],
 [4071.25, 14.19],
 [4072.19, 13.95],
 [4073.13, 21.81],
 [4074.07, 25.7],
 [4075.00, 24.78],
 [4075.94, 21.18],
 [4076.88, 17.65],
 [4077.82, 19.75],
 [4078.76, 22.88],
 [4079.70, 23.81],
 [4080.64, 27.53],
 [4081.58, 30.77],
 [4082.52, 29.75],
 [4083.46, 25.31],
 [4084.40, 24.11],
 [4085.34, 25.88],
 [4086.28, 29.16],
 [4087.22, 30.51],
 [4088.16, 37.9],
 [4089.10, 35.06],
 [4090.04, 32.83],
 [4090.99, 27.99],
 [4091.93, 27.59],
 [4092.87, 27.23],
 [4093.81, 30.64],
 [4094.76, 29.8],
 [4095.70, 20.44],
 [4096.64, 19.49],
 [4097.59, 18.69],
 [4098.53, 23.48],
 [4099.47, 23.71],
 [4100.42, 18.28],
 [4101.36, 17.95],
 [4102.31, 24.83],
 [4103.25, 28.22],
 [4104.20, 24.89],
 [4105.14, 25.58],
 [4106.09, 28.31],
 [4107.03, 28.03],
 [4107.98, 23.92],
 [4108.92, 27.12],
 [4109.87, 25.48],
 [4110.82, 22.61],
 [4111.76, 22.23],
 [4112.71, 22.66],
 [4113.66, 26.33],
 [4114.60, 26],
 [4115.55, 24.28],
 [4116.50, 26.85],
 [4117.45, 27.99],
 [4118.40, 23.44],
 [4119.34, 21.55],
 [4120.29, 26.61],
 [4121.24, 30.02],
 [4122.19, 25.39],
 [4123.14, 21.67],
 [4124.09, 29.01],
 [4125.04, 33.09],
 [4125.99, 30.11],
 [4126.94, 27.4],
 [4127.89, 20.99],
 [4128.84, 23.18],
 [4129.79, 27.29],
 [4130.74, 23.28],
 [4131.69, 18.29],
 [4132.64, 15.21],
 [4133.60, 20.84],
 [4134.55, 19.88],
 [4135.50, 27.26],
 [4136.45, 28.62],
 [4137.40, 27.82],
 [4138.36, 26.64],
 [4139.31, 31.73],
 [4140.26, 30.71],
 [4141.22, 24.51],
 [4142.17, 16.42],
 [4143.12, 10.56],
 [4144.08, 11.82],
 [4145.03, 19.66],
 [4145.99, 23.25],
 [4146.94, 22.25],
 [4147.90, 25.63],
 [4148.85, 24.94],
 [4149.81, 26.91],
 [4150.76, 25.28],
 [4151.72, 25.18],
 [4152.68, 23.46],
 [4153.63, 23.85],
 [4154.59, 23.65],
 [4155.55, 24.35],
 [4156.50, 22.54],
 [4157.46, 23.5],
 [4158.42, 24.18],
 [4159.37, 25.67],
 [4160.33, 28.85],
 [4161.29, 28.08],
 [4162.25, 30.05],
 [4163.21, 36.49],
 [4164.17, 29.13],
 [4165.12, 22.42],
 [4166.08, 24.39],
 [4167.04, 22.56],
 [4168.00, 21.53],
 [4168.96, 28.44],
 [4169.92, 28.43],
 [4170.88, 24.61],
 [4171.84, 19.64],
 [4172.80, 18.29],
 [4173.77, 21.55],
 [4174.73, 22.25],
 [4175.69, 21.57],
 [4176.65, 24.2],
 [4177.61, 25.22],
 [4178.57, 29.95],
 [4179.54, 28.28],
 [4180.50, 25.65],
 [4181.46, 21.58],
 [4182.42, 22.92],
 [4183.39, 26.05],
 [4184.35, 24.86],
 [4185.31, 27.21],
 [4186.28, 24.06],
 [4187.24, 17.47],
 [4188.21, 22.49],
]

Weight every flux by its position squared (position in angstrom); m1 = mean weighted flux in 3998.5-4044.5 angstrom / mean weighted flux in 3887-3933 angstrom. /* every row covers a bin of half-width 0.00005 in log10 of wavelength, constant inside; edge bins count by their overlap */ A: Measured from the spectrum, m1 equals 2.2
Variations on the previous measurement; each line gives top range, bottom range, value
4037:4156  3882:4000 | 2.33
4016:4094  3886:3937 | 2.48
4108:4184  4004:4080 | 1.26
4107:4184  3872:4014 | 2.32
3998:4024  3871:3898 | 2.54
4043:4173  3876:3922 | 2.48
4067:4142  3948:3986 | 2.43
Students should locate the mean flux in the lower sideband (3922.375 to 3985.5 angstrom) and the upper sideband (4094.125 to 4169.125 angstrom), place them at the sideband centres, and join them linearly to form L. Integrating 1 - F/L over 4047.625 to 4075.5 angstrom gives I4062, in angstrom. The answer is -4.6 angstrom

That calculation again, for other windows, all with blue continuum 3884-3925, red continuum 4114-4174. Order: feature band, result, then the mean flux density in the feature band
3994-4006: -1.6 angstrom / 18.5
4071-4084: -1.3 angstrom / 22.9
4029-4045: 0.3 angstrom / 18.1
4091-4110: -2.3 angstrom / 24.8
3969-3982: 2.8 angstrom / 11.8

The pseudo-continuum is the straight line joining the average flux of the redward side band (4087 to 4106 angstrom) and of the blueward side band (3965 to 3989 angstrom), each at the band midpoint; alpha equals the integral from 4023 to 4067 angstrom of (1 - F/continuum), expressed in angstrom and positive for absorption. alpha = 0.5 angstrom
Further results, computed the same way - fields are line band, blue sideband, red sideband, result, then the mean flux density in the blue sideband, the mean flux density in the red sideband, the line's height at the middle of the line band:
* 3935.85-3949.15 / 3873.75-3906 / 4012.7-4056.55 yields 6.1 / 9.33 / 21.1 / 13.6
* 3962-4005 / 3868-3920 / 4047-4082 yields 5.6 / 10.3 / 21.6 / 16.3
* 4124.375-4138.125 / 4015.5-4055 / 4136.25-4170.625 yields -0.3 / 20.9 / 24.8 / 24.1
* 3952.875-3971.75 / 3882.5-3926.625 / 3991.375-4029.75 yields 9.5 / 10.7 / 21.4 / 16.5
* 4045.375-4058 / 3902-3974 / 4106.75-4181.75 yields -3.3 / 9.13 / 24.6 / 17.7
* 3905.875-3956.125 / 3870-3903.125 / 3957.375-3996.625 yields 4.4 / 9.02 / 12.7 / 10.8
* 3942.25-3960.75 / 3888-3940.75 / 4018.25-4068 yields 2.8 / 9.59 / 20.3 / 12.7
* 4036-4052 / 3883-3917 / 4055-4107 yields 0.1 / 11.2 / 23.4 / 20.9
